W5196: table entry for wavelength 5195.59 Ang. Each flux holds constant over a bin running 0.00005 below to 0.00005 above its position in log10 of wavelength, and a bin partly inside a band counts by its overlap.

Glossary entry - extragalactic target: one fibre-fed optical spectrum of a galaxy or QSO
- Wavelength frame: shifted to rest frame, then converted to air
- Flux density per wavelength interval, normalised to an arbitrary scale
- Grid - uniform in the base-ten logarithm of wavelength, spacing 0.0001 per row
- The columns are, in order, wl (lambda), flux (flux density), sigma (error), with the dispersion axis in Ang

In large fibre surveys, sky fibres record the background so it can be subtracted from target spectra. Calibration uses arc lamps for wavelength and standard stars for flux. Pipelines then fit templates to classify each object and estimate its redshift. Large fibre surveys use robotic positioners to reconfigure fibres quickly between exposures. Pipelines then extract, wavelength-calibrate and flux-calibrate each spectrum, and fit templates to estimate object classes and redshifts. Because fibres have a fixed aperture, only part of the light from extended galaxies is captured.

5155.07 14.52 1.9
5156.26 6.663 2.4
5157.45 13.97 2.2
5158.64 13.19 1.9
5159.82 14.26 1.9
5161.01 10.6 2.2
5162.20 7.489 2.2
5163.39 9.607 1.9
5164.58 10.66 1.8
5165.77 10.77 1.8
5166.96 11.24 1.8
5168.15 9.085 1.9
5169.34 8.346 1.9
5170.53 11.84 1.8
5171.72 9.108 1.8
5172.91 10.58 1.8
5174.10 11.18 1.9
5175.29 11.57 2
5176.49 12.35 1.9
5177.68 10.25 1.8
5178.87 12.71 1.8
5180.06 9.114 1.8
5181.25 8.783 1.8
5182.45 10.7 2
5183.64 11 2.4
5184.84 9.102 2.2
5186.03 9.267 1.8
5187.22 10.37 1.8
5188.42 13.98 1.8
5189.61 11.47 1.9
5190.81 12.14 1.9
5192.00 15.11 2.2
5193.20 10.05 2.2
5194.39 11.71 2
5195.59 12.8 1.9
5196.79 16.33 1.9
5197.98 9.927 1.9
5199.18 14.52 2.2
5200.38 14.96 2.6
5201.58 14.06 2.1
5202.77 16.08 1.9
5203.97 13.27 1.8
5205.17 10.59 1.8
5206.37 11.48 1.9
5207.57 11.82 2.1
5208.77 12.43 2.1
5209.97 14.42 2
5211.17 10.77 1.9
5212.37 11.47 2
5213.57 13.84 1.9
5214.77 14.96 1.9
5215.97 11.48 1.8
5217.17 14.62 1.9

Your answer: 12.8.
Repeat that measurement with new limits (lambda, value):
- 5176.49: 12.35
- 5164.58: 10.66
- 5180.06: 9.114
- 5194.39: 11.71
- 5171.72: 9.108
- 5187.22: 10.37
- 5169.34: 8.346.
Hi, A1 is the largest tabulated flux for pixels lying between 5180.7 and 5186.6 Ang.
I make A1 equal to 11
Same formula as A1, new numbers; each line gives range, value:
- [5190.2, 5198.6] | 16.33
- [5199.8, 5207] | 16.08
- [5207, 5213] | 14.42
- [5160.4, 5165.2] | 10.66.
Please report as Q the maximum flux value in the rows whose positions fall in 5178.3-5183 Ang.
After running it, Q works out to 12.71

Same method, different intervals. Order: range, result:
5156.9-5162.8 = 14.26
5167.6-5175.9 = 11.84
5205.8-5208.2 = 11.82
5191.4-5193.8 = 15.11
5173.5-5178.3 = 12.35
